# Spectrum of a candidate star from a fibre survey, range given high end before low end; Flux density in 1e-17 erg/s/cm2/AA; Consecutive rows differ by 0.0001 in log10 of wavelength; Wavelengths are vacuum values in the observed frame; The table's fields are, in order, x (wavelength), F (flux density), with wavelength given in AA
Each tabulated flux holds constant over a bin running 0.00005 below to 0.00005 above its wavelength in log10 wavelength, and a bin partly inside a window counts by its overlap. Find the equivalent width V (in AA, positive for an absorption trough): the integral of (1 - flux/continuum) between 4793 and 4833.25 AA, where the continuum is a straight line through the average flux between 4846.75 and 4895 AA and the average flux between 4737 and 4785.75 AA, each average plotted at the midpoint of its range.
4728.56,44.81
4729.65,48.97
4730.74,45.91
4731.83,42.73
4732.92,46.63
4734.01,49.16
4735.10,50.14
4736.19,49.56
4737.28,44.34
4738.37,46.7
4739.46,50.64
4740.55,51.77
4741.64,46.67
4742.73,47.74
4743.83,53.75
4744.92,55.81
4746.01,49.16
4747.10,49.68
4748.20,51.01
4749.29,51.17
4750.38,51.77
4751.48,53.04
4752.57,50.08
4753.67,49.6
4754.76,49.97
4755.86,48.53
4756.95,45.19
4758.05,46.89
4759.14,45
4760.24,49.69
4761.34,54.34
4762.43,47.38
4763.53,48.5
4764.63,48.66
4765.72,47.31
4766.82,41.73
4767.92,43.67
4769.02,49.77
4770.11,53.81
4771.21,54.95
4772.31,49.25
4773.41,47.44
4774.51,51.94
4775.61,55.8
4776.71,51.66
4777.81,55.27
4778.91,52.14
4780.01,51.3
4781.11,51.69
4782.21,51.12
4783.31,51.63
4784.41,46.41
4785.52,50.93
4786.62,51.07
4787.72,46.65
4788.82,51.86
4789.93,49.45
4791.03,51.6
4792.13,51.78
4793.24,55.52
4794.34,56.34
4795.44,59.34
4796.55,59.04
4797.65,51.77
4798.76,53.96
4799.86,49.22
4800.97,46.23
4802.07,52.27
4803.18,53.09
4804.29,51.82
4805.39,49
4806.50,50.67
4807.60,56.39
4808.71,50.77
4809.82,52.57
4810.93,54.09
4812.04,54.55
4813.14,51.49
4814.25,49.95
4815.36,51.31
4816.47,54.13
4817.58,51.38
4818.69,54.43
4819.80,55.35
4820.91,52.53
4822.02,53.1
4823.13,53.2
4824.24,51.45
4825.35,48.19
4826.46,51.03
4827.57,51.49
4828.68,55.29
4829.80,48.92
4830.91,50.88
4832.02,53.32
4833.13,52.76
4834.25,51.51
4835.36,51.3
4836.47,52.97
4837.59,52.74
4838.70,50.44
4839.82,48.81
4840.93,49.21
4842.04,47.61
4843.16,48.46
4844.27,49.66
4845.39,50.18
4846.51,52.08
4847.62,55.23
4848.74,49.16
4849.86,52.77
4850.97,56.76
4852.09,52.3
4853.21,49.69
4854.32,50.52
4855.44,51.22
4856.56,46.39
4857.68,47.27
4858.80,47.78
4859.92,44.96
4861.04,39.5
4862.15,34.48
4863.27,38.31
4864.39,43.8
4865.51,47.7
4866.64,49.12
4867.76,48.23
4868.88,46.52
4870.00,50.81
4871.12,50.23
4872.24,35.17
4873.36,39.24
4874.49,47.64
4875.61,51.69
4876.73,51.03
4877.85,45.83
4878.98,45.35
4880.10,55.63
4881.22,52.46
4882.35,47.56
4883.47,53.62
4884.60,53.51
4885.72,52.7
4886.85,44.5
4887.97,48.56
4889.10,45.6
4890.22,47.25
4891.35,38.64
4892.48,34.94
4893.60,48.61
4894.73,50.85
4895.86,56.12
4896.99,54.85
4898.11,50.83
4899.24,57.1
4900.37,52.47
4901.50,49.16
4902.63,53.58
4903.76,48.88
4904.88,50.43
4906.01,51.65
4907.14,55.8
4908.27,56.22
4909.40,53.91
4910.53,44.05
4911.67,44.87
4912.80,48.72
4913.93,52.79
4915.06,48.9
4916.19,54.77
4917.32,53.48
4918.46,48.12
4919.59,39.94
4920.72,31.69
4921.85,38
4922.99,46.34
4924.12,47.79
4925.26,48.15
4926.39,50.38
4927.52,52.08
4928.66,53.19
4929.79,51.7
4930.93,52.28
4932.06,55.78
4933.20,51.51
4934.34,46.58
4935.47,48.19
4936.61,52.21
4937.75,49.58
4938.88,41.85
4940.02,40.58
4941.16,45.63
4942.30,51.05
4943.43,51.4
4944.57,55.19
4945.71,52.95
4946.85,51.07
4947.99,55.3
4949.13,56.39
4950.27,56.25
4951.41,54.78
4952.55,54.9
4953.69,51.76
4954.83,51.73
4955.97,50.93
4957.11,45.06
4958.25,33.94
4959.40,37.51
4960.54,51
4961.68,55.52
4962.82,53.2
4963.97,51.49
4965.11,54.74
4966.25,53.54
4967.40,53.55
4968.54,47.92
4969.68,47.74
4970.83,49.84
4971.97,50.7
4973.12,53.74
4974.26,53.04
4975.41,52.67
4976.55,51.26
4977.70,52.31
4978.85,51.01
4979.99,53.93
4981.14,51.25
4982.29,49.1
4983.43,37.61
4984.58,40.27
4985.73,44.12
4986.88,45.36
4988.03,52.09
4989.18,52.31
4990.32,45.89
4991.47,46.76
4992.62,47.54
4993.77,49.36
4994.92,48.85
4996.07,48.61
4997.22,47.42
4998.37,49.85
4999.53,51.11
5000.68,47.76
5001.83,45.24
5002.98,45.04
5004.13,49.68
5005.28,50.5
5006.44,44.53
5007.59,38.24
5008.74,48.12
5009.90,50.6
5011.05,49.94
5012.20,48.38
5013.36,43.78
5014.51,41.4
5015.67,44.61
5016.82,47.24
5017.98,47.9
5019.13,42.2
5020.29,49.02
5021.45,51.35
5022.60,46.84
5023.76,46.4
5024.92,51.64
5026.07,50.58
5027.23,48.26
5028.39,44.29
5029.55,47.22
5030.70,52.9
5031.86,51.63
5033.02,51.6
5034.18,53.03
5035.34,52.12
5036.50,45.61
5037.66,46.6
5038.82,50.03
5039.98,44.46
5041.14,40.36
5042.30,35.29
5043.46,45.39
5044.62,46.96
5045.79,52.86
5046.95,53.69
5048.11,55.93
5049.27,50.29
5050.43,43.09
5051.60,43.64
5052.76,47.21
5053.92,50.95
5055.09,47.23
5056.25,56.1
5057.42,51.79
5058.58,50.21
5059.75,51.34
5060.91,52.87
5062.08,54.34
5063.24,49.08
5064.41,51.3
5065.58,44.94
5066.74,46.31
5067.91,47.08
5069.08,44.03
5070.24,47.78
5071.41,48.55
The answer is -3.1 AA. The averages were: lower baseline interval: 49.9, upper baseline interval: 47.5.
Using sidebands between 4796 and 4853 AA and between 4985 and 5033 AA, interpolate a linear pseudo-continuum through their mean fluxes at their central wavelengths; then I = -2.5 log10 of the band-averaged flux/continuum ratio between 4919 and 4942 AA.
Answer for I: 0.05 mag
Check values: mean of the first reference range 51.9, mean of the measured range 47.2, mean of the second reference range 47.7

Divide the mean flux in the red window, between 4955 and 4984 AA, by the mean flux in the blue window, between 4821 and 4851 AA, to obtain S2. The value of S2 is 0.97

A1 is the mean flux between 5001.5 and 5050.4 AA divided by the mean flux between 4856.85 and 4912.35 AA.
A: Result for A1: 1.0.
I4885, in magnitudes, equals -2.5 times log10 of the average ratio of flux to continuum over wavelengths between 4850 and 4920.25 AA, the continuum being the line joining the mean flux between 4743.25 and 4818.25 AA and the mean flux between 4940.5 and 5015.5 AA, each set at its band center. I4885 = 0.03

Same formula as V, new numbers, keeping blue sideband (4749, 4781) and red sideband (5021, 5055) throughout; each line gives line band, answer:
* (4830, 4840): -0.44 AA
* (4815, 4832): -0.93 AA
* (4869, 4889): 0.30 AA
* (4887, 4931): 0.05 AA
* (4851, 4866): 0.99 AA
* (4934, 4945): 0.15 AA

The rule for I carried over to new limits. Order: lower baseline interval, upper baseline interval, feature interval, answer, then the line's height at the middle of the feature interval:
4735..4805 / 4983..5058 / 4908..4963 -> -0.01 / 48.6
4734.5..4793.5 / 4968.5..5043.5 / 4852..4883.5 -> 0.05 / 49.1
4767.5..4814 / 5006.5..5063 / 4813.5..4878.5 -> 0.04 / 51.1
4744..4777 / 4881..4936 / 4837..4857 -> -0.03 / 49.5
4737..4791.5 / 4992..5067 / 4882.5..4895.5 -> 0.04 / 49.1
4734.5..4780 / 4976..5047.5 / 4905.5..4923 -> 0.01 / 48.5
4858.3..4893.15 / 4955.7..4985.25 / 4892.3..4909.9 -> -0.11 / 47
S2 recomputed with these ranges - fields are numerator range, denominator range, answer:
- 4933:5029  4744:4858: 0.95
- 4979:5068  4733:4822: 0.94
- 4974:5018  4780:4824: 0.91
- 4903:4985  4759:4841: 0.97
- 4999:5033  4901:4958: 0.95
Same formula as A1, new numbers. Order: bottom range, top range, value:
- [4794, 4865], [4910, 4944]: 0.94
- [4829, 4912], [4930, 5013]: 1.01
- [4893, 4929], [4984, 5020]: 0.94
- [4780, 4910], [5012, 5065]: 0.96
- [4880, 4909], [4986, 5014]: 0.95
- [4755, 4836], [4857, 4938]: 0.94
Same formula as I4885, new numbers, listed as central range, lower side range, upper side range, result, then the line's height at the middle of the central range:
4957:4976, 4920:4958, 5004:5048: -0.019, 49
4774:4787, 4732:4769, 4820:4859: -0.045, 49.6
